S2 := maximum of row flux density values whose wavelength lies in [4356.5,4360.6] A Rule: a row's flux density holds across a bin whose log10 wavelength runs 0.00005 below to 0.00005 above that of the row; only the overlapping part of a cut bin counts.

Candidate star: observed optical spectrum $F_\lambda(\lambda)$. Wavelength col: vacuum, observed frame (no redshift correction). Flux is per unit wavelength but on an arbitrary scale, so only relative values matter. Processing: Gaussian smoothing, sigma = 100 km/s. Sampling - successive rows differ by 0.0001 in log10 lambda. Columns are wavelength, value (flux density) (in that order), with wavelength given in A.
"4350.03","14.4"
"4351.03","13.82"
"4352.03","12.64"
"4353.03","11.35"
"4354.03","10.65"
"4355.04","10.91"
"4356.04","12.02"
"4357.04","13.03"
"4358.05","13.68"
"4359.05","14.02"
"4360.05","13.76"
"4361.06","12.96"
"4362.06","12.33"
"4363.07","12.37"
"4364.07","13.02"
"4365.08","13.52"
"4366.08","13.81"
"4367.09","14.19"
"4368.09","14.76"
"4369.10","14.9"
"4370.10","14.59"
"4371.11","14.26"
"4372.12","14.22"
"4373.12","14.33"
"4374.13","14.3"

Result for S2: 14.02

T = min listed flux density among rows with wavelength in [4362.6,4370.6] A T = 12.37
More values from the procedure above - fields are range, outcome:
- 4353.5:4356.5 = 10.65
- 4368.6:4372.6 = 14.22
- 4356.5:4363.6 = 12.33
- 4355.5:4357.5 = 12.02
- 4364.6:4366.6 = 13.52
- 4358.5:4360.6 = 13.76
